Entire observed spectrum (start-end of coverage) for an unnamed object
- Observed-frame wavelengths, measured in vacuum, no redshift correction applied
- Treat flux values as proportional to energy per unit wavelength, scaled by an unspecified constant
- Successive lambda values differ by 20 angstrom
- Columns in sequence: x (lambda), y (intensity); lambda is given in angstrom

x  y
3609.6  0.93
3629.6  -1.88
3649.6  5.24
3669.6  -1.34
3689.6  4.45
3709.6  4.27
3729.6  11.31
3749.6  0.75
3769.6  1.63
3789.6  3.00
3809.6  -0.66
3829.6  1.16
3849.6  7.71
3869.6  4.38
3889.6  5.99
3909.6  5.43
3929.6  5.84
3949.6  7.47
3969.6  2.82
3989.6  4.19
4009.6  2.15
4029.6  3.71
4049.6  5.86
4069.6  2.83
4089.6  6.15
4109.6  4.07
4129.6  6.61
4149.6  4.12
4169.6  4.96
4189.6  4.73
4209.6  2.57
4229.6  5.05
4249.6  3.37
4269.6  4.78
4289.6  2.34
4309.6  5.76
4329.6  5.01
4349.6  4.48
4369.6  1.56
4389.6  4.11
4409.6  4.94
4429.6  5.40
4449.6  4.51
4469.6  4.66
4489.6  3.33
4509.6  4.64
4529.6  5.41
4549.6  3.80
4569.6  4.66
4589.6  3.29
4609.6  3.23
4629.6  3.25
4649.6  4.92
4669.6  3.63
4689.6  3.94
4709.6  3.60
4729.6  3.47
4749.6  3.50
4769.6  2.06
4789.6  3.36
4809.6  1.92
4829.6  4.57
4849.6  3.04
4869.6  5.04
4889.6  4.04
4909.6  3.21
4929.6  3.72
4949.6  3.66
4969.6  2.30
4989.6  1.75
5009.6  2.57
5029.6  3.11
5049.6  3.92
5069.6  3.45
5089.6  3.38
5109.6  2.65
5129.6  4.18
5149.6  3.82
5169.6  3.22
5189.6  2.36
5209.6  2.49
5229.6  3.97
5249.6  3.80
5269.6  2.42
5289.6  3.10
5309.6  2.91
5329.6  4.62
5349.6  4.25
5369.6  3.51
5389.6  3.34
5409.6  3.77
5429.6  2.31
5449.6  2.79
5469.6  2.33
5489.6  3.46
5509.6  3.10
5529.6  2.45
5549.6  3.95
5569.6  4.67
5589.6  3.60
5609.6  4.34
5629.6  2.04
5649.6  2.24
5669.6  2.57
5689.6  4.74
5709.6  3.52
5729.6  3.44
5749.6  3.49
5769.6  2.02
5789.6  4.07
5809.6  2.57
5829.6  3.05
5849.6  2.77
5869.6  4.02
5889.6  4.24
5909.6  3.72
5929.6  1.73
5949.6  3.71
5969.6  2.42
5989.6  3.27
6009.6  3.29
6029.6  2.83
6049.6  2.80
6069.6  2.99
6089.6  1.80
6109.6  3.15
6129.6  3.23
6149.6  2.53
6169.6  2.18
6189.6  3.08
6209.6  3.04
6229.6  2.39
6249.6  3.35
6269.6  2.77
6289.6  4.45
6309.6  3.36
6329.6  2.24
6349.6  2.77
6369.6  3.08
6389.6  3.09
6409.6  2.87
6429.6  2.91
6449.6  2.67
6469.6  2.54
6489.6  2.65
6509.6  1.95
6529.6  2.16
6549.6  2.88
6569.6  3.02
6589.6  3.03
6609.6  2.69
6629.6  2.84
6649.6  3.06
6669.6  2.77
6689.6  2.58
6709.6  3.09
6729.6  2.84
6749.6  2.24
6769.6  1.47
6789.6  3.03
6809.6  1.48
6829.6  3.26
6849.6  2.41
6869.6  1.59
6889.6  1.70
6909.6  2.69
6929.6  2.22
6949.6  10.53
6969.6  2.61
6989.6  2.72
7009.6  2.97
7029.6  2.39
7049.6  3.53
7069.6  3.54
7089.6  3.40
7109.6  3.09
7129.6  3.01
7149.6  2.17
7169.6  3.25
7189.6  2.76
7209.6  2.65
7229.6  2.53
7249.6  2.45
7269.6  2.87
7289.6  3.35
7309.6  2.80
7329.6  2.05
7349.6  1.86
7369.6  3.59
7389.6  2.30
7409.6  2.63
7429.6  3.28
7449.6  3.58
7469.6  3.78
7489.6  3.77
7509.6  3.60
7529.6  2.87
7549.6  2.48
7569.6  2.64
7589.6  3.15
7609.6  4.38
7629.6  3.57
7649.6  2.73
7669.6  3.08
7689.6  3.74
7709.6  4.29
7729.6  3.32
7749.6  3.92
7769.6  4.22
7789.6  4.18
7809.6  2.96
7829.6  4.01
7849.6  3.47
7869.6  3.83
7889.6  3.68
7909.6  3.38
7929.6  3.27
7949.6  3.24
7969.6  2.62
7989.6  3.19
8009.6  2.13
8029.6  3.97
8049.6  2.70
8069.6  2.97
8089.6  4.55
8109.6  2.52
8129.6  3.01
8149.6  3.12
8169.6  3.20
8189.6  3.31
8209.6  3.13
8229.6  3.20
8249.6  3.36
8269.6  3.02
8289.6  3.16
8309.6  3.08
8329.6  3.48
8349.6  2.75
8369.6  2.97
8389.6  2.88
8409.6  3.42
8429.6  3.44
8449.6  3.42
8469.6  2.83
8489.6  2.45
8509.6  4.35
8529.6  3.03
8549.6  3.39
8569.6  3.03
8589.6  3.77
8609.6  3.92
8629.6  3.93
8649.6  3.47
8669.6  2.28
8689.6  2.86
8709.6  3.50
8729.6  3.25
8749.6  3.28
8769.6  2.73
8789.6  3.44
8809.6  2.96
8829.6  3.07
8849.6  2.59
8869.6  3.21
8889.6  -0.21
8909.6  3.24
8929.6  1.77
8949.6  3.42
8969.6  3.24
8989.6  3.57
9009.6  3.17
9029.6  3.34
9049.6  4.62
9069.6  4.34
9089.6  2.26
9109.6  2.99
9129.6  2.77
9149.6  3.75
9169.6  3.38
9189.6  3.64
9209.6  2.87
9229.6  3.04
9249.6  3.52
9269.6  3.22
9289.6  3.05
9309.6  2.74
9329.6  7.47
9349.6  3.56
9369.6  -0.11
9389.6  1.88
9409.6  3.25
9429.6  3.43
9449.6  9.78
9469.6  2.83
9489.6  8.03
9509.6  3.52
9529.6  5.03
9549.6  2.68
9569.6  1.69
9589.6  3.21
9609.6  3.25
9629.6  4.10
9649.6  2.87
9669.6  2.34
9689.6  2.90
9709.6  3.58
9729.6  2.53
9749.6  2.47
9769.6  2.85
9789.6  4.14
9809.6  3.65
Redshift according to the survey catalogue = 0.86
